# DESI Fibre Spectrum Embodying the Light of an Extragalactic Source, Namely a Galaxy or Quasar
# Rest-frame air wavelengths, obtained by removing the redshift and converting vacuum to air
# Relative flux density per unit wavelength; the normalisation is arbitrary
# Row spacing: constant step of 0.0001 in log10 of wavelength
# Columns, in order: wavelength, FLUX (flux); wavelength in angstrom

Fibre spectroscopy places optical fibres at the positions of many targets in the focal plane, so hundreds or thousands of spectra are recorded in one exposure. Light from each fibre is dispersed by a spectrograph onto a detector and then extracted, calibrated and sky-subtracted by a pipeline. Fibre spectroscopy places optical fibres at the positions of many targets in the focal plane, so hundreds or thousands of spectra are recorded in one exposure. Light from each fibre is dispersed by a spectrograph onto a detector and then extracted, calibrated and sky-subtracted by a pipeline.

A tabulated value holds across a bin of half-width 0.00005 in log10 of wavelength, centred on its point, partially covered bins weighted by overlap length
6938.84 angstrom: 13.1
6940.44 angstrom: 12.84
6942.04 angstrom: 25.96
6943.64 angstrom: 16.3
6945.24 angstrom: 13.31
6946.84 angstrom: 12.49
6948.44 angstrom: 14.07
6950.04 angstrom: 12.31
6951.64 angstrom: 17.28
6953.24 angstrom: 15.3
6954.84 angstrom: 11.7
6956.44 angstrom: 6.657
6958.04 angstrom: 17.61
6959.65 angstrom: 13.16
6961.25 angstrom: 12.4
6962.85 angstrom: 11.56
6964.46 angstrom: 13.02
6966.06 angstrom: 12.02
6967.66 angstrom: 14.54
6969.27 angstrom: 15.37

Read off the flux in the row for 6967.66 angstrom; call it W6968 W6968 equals 14.54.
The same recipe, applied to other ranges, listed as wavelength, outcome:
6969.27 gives 15.37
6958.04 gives 17.61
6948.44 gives 14.07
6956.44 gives 6.657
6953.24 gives 15.3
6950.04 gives 12.31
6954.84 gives 11.7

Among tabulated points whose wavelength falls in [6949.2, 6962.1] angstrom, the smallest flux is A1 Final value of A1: 6.657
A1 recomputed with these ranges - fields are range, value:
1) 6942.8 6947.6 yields 12.49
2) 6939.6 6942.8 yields 12.84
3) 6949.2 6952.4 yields 12.31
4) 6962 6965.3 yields 11.56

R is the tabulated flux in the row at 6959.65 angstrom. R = 13.16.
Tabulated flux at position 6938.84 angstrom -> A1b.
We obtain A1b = 13.1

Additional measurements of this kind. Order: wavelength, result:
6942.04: 25.96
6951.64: 17.28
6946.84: 12.49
